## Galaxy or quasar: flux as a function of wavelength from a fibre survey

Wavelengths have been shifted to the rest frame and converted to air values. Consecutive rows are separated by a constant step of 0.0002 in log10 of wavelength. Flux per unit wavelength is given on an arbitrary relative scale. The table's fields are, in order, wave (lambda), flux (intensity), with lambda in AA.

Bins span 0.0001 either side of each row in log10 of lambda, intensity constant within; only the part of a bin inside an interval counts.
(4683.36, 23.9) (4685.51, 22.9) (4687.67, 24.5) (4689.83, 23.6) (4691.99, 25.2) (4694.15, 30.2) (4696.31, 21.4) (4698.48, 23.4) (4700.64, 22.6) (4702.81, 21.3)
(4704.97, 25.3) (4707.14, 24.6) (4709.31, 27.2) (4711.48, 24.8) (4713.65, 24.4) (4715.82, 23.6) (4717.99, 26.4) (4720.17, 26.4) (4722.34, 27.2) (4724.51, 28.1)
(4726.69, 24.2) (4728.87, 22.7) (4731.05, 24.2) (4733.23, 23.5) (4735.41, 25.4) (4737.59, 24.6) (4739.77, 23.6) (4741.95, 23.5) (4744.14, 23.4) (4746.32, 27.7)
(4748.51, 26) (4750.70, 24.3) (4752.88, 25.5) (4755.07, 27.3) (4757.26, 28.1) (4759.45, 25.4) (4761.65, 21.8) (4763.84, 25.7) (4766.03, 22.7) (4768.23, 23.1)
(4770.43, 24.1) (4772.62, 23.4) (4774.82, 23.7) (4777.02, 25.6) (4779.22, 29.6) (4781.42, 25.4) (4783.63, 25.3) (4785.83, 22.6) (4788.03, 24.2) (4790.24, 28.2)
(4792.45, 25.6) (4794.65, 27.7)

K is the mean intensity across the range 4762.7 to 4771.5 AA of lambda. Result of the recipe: 23.9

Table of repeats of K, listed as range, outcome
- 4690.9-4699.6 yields 25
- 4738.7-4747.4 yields 24.6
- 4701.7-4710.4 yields 24.6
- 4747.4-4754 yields 25.3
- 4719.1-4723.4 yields 26.8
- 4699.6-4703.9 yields 22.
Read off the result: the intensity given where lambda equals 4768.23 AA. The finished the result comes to 23.1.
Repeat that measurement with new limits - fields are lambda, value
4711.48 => 24.8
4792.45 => 25.6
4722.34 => 27.2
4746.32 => 27.7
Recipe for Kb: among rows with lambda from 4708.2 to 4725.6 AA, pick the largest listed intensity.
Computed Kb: 28.1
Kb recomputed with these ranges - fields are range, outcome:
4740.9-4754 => 27.7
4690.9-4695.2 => 30.2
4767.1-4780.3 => 29.6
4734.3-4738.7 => 25.4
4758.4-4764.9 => 25.7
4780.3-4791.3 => 28.2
